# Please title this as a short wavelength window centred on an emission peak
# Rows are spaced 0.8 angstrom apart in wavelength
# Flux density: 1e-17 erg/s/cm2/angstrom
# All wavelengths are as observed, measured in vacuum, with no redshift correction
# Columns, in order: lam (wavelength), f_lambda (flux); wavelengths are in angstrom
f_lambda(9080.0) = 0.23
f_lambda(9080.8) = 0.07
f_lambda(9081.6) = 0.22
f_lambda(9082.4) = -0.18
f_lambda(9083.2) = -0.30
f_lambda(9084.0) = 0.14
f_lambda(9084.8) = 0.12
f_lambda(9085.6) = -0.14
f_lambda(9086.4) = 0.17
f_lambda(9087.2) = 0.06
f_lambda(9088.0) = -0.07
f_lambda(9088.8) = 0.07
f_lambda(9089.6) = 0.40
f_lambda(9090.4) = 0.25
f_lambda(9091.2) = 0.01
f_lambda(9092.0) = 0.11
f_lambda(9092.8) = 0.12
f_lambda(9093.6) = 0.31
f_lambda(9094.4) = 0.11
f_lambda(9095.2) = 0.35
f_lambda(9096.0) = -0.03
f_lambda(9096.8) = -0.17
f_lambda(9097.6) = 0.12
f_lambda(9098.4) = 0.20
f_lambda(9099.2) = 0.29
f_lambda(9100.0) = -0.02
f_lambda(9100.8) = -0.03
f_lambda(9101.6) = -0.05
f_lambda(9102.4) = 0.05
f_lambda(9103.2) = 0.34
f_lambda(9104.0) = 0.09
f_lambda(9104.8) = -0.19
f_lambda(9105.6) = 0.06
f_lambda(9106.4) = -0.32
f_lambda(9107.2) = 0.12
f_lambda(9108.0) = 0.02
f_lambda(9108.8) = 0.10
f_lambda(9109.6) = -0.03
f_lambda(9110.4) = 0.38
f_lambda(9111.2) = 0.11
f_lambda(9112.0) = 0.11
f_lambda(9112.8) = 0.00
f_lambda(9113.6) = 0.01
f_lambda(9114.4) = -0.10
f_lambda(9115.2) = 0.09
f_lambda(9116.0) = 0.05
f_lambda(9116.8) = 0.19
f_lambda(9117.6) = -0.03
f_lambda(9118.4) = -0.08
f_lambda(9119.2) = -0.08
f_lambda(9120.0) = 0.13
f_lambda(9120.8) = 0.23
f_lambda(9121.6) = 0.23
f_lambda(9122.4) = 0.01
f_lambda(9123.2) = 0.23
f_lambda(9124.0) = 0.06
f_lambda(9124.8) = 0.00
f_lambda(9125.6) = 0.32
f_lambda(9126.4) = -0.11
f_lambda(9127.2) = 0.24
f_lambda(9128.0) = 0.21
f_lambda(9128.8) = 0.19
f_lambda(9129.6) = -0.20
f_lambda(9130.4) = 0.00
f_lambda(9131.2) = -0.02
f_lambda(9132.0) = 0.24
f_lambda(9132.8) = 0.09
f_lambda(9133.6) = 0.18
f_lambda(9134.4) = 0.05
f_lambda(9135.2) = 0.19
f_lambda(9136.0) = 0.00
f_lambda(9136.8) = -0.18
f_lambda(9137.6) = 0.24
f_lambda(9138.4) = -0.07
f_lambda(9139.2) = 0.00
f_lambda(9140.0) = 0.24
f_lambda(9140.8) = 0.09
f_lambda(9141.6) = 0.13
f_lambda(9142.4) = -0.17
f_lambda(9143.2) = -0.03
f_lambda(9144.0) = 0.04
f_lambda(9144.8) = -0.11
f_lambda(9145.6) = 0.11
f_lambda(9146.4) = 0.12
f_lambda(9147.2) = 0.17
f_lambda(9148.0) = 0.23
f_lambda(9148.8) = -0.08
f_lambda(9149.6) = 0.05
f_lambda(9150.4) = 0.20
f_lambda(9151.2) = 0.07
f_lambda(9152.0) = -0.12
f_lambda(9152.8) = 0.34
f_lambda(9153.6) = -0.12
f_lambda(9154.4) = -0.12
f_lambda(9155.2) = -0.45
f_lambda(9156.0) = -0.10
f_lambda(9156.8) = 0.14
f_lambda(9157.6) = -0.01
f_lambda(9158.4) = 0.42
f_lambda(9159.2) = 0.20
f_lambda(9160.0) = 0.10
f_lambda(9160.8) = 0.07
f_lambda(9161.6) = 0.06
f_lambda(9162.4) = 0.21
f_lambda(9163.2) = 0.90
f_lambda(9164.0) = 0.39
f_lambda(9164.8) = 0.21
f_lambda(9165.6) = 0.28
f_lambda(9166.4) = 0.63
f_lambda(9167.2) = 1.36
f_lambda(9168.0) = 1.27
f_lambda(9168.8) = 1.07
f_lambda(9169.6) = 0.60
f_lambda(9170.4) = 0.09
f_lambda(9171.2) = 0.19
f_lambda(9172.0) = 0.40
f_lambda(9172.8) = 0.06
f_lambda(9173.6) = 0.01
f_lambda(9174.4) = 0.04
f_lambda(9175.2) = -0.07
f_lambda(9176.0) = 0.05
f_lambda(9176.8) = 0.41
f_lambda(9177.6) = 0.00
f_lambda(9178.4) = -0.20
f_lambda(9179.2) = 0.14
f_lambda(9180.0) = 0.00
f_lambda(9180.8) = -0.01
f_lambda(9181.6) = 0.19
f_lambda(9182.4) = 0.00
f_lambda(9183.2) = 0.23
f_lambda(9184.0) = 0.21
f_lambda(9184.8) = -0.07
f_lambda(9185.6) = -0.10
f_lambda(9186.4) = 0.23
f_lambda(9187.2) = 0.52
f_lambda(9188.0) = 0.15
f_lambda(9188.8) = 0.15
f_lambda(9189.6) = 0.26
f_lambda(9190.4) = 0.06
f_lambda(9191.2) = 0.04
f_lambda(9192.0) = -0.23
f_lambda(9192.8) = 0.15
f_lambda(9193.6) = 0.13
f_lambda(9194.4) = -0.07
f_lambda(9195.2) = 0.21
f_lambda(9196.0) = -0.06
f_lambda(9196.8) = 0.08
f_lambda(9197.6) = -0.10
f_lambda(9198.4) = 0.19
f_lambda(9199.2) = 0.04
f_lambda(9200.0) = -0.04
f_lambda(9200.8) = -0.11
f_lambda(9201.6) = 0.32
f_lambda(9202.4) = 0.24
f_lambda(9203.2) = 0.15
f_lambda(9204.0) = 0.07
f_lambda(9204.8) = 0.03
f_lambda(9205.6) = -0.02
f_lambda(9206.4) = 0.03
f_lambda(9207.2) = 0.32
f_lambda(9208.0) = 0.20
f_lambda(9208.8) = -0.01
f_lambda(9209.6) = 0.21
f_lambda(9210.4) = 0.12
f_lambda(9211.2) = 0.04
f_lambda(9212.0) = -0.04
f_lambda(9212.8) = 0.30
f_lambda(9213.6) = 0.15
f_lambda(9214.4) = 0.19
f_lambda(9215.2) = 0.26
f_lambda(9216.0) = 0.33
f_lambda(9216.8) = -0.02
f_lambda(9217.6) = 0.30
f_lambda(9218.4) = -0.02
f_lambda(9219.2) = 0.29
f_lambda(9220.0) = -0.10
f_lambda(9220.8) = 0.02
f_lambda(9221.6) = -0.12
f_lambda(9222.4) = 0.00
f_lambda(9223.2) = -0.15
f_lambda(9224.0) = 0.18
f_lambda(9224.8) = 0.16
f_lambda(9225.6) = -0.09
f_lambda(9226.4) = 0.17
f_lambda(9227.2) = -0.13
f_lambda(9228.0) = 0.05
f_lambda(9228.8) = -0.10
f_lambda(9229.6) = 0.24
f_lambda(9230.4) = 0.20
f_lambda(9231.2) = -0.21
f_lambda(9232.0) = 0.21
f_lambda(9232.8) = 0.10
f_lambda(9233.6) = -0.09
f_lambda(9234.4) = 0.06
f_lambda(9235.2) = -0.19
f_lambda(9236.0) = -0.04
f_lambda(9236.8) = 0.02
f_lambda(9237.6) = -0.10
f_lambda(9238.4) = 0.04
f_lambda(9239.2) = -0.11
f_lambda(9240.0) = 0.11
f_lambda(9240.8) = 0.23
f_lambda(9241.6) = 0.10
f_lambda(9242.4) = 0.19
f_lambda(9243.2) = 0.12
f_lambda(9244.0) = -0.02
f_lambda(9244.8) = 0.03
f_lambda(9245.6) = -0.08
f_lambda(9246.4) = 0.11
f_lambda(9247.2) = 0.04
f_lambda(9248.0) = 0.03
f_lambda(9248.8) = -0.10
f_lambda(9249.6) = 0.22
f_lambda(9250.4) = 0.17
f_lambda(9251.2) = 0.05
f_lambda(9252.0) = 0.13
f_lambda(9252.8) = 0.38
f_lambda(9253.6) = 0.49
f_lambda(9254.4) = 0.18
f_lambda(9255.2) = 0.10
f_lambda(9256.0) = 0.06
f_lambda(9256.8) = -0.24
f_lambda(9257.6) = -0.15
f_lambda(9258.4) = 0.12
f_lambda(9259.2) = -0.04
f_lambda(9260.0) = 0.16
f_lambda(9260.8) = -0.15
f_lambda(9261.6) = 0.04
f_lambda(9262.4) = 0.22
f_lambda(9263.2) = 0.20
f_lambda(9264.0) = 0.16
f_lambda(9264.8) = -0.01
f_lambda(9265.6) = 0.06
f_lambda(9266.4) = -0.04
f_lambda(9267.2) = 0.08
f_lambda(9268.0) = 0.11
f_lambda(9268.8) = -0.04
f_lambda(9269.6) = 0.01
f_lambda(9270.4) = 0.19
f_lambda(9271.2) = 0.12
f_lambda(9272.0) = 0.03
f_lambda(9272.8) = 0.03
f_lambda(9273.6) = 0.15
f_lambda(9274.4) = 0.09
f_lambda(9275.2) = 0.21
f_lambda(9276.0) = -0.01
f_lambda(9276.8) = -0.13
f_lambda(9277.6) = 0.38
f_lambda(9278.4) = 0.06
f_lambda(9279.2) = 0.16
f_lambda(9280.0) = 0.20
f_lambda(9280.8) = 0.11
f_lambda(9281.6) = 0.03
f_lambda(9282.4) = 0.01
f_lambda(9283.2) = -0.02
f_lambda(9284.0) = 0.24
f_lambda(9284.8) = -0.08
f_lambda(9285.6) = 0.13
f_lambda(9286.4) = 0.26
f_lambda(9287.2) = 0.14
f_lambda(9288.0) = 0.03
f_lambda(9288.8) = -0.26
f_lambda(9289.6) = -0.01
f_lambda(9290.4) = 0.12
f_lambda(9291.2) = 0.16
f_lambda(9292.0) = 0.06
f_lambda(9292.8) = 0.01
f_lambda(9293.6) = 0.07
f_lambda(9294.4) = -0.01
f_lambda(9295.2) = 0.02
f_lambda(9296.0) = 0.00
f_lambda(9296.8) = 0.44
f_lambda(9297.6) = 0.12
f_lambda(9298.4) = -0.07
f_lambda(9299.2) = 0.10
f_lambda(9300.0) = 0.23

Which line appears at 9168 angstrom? H-beta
